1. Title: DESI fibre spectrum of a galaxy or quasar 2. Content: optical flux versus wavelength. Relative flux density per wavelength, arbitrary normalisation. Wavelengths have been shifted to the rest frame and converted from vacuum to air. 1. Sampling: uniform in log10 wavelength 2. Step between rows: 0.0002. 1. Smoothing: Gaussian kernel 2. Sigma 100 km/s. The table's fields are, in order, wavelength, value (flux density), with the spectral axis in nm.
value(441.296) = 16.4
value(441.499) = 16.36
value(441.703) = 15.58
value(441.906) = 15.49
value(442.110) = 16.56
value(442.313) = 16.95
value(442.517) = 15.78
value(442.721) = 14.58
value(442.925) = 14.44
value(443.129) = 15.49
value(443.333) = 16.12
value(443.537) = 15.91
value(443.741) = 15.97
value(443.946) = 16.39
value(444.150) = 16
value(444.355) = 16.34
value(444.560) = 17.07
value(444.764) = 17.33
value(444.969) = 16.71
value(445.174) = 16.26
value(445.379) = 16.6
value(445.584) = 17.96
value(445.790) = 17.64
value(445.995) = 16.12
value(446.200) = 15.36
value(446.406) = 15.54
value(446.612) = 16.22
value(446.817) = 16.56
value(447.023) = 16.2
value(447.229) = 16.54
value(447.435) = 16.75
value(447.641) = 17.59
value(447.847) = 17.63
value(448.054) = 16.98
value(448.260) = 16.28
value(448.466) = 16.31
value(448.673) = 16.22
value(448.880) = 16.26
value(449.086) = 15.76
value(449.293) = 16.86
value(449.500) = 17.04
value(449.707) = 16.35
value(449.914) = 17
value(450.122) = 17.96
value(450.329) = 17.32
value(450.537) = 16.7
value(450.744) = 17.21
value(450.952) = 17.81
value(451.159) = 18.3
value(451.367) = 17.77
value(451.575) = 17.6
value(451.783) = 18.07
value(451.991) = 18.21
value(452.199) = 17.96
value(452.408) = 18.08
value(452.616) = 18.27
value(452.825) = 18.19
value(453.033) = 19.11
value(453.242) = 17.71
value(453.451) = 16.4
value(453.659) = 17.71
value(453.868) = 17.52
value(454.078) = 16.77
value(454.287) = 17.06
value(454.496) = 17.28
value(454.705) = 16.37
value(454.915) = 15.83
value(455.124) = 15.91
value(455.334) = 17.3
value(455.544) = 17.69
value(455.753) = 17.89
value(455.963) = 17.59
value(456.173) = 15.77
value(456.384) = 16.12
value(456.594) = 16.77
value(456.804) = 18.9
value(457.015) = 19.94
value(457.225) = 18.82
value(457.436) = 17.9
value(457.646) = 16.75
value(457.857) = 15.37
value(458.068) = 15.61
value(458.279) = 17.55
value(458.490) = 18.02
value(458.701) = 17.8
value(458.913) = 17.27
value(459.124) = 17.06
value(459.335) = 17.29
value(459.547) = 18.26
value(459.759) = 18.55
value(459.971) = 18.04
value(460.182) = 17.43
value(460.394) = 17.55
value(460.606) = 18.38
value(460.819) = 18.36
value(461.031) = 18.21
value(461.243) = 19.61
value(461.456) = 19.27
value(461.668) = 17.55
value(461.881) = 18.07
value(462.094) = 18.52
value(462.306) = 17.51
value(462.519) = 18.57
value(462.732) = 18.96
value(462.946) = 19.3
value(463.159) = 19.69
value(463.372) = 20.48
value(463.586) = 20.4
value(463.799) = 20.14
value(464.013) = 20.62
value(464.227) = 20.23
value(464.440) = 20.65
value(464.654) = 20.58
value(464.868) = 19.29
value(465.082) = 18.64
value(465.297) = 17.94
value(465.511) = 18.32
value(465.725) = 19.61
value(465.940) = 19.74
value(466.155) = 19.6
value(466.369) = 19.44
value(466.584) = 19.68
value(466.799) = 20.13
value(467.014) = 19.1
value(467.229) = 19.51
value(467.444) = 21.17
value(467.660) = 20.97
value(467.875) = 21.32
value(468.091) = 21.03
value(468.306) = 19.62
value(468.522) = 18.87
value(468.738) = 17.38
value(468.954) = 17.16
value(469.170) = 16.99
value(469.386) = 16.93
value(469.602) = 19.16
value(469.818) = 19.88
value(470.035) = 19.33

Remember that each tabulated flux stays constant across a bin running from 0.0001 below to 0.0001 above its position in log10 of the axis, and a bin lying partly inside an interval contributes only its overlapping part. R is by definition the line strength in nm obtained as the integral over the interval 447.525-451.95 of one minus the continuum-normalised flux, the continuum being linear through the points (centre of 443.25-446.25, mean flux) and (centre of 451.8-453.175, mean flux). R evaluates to 0.14 nm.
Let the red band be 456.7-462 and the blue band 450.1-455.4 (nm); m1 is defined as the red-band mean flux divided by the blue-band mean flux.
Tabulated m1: 1.02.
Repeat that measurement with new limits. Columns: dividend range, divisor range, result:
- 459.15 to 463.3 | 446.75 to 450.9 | 1.09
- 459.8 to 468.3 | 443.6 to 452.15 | 1.15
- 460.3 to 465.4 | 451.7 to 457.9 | 1.09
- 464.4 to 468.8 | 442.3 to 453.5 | 1.17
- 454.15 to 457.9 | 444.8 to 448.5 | 1.03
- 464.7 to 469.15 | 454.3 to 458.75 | 1.13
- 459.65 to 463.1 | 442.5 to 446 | 1.13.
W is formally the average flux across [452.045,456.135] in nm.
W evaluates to 17.4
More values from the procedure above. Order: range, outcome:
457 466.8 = 18.6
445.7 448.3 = 16.6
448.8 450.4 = 16.8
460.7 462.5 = 18.4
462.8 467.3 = 19.7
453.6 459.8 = 17.3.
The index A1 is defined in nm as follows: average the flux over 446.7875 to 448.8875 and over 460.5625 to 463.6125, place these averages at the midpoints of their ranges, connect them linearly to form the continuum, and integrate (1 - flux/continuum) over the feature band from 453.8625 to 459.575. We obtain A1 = 0.26 nm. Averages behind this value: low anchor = 16.7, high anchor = 18.8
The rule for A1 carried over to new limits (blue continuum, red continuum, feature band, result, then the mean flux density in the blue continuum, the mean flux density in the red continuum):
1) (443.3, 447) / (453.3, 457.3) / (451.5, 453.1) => -0.110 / 16.5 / 17.2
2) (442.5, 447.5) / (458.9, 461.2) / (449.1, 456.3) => -0.103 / 16.2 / 17.9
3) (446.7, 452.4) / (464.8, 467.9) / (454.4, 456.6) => 0.148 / 17.1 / 19.6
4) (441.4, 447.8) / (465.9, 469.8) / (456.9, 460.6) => 0.104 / 16.3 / 19.3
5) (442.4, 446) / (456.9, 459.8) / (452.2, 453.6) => -0.073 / 16.3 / 17.6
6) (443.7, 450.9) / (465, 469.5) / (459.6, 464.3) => -0.086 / 16.7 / 19.2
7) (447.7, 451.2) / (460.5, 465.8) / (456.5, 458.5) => 0.075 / 16.9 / 19.2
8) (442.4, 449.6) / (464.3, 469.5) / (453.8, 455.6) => 0.079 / 16.4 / 19.3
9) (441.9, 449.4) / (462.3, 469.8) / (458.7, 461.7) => 0.078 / 16.4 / 19.4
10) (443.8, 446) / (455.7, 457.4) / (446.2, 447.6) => 0.054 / 16.8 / 17.7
